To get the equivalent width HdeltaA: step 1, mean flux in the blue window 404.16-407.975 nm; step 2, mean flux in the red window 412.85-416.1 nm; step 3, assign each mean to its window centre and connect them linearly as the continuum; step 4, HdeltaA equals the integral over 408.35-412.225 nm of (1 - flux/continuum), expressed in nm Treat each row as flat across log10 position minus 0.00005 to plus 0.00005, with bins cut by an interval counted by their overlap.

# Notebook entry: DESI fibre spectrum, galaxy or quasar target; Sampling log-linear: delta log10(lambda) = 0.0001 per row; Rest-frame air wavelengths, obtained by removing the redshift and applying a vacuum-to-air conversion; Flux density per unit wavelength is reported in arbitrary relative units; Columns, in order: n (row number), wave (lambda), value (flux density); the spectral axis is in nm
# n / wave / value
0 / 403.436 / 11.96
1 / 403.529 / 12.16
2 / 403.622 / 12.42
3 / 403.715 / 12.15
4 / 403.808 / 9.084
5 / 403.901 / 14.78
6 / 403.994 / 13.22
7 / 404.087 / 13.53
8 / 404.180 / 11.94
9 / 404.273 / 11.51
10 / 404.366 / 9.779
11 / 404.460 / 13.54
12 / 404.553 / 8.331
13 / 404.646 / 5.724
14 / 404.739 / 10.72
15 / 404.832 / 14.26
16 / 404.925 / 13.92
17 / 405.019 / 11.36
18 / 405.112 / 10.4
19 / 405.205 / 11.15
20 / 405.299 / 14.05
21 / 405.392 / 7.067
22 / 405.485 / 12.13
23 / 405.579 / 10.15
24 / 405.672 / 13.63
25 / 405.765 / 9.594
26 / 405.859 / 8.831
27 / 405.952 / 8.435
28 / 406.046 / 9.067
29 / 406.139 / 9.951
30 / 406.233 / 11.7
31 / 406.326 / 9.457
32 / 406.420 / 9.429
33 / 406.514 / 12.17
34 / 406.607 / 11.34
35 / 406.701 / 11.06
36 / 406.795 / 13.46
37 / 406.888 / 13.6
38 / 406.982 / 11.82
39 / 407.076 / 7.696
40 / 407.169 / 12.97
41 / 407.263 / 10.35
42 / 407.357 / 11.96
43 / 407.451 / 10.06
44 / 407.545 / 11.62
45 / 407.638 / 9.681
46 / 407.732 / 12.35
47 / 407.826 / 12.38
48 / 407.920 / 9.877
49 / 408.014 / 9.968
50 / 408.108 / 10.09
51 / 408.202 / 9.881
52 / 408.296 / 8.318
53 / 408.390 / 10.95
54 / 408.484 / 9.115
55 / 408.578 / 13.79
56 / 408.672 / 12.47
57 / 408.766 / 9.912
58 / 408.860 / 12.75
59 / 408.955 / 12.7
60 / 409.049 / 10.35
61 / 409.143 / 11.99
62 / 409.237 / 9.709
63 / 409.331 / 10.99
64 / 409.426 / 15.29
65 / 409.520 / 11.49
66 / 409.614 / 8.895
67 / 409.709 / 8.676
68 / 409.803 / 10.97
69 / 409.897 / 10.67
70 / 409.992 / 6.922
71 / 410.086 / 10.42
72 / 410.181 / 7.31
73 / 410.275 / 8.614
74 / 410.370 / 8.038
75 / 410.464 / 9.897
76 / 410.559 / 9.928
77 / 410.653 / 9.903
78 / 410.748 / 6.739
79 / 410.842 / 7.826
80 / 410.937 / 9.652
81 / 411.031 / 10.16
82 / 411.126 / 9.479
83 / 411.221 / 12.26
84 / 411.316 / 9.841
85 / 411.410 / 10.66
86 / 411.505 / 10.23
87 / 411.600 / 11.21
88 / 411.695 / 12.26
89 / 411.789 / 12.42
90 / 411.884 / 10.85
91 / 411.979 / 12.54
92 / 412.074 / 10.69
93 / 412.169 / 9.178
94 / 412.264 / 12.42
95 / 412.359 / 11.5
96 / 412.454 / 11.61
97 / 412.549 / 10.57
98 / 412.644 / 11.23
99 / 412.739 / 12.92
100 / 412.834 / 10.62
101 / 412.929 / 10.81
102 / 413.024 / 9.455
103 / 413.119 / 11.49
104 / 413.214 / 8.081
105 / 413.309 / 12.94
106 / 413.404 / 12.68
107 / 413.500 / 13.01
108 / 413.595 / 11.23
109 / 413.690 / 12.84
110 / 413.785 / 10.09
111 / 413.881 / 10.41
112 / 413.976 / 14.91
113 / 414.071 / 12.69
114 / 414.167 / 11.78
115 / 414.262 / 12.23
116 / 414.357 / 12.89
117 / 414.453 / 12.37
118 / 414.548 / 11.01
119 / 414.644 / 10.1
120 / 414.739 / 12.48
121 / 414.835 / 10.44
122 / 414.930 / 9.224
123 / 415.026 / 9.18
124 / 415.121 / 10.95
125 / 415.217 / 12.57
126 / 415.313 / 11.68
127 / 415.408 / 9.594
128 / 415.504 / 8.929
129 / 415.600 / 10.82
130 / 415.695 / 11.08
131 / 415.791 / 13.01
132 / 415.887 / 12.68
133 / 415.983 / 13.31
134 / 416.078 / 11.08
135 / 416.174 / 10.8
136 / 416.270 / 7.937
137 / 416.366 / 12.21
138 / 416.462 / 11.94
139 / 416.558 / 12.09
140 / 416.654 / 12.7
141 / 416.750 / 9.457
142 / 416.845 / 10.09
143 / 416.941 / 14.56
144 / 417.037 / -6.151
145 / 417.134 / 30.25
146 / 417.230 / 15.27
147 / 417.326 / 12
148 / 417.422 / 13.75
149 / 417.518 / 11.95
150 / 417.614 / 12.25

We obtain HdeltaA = 0.255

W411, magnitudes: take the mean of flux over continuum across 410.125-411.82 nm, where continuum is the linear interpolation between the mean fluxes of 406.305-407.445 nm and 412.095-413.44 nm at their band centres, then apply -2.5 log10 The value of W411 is 0.14 mag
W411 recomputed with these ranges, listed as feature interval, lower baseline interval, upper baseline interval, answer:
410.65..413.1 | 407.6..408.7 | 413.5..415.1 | 0.05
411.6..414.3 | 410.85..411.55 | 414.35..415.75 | -0.11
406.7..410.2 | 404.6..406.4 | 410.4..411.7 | -0.07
